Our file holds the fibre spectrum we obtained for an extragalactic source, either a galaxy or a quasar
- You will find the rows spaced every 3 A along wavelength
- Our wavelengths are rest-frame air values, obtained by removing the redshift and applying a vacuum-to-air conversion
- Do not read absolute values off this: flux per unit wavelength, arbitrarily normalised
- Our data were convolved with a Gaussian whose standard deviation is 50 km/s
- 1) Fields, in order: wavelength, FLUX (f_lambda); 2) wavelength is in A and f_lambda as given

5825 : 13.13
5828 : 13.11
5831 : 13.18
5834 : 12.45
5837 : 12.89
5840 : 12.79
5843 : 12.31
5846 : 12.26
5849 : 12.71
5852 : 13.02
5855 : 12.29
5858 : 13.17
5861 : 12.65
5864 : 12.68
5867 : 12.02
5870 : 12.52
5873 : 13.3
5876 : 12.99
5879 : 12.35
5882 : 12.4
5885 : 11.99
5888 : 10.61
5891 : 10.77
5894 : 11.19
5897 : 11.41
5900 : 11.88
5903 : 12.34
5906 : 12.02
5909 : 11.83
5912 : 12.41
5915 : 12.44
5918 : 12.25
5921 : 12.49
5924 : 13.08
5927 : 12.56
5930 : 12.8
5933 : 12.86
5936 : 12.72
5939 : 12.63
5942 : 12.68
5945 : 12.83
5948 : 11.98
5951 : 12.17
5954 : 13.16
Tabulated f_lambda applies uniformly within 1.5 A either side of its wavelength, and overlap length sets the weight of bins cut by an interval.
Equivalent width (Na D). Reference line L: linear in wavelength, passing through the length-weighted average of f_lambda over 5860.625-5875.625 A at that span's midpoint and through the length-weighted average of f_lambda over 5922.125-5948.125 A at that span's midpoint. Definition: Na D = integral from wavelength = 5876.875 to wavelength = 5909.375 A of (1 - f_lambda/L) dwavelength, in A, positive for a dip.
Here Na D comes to 2.4 A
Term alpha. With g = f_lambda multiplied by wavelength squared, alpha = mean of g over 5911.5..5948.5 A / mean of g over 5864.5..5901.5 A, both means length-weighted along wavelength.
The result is 1.07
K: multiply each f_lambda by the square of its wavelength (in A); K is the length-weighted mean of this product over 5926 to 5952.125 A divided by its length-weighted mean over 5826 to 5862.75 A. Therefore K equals 1.02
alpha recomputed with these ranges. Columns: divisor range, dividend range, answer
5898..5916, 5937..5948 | 1.05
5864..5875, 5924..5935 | 1.03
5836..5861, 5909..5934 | 1.02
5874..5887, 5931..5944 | 1.05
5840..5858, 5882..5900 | 0.91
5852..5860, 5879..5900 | 0.91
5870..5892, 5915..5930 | 1.05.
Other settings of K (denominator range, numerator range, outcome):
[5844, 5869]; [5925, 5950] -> 1.03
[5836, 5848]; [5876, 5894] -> 0.95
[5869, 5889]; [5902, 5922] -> 1.00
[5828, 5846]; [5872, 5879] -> 1.03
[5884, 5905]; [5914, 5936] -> 1.12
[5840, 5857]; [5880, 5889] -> 0.95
